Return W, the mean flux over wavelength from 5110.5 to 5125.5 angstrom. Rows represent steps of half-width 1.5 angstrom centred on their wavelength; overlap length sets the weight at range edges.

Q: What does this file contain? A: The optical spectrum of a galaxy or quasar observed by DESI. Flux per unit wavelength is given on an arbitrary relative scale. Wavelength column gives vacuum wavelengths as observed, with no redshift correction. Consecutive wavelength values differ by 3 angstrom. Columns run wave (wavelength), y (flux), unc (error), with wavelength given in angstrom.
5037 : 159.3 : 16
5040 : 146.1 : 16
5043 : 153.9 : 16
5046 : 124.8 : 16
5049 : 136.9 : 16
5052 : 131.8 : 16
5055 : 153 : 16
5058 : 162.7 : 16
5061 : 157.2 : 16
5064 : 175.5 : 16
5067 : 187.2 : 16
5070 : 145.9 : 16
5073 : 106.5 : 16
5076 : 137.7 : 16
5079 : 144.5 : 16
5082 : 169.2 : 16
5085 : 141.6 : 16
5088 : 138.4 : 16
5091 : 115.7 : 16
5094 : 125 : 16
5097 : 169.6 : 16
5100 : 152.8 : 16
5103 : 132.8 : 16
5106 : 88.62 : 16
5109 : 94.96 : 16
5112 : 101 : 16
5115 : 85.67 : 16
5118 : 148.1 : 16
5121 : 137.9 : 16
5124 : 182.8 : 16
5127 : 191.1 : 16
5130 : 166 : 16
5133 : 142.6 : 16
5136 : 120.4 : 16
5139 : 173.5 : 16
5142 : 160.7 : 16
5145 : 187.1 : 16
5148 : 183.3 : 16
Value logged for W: 131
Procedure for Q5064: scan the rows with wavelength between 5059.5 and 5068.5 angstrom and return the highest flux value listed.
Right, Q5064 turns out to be 187.2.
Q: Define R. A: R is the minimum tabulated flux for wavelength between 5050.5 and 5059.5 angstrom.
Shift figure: 131.8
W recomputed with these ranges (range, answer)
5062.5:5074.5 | 154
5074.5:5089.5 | 146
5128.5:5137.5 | 143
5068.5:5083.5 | 141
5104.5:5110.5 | 91.8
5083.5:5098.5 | 138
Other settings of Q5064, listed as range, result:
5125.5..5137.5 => 191.1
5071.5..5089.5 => 169.2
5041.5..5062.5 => 162.7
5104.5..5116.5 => 101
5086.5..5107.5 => 169.6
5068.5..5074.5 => 145.9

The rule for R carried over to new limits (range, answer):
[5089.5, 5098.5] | 115.7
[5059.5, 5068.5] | 157.2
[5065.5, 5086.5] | 106.5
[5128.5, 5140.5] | 120.4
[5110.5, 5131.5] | 85.67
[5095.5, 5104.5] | 132.8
